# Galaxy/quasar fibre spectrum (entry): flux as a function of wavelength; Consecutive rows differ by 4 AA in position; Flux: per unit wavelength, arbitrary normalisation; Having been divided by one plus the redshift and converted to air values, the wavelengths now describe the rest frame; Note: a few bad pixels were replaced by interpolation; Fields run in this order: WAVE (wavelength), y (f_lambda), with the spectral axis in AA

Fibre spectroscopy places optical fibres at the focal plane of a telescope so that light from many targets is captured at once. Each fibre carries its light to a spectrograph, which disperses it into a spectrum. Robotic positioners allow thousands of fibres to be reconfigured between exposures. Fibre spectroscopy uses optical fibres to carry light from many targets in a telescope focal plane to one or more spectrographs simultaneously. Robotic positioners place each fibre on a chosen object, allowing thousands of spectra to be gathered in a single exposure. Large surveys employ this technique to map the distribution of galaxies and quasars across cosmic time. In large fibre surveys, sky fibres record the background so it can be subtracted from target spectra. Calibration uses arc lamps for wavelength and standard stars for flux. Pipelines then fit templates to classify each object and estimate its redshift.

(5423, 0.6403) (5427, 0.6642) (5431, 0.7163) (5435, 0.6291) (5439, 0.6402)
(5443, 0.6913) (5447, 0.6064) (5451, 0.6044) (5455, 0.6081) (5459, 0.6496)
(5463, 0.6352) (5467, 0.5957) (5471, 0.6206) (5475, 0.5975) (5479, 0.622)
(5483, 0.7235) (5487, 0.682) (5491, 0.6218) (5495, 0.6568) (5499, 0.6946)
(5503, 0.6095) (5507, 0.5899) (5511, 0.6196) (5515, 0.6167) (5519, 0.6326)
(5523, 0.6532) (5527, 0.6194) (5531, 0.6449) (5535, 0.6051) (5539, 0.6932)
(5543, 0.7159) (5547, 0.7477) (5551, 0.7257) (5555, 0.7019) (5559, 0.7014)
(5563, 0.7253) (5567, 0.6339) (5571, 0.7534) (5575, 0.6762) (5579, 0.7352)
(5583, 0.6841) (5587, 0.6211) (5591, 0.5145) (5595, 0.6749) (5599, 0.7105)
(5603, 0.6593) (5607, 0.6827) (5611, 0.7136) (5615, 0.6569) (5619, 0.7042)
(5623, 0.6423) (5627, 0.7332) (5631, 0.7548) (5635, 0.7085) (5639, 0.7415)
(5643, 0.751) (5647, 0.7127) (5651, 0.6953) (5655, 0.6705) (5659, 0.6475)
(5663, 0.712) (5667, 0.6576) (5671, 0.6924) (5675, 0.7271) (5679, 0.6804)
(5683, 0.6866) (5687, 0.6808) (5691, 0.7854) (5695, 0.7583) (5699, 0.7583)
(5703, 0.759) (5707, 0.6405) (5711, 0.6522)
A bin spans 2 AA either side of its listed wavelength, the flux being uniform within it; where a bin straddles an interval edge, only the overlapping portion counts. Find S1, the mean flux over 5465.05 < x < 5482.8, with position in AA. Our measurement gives 0.621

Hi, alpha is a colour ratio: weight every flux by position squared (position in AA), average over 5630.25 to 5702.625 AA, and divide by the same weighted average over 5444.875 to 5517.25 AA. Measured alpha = 1.21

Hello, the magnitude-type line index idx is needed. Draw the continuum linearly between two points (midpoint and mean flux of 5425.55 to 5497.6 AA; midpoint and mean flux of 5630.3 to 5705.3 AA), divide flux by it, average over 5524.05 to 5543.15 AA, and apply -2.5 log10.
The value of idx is 0.03 mag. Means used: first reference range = 0.643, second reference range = 0.714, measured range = 0.65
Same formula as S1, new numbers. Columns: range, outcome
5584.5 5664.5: 0.685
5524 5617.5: 0.678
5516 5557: 0.673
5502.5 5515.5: 0.608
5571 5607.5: 0.666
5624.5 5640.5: 0.731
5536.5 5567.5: 0.707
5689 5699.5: 0.769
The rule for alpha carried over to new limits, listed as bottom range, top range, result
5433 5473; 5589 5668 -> 1.17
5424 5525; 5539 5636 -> 1.13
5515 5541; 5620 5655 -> 1.16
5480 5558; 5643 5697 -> 1.12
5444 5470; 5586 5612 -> 1.11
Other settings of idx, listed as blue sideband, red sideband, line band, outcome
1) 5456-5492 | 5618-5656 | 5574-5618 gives 0.043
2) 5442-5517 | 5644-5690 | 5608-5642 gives -0.046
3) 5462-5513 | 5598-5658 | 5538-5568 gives -0.066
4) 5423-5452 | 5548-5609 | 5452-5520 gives 0.047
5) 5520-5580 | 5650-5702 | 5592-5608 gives 0.037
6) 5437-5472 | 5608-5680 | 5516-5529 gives 0.034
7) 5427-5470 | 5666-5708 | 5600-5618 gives 0.013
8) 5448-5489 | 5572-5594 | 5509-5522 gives 0.027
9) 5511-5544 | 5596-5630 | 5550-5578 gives -0.063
